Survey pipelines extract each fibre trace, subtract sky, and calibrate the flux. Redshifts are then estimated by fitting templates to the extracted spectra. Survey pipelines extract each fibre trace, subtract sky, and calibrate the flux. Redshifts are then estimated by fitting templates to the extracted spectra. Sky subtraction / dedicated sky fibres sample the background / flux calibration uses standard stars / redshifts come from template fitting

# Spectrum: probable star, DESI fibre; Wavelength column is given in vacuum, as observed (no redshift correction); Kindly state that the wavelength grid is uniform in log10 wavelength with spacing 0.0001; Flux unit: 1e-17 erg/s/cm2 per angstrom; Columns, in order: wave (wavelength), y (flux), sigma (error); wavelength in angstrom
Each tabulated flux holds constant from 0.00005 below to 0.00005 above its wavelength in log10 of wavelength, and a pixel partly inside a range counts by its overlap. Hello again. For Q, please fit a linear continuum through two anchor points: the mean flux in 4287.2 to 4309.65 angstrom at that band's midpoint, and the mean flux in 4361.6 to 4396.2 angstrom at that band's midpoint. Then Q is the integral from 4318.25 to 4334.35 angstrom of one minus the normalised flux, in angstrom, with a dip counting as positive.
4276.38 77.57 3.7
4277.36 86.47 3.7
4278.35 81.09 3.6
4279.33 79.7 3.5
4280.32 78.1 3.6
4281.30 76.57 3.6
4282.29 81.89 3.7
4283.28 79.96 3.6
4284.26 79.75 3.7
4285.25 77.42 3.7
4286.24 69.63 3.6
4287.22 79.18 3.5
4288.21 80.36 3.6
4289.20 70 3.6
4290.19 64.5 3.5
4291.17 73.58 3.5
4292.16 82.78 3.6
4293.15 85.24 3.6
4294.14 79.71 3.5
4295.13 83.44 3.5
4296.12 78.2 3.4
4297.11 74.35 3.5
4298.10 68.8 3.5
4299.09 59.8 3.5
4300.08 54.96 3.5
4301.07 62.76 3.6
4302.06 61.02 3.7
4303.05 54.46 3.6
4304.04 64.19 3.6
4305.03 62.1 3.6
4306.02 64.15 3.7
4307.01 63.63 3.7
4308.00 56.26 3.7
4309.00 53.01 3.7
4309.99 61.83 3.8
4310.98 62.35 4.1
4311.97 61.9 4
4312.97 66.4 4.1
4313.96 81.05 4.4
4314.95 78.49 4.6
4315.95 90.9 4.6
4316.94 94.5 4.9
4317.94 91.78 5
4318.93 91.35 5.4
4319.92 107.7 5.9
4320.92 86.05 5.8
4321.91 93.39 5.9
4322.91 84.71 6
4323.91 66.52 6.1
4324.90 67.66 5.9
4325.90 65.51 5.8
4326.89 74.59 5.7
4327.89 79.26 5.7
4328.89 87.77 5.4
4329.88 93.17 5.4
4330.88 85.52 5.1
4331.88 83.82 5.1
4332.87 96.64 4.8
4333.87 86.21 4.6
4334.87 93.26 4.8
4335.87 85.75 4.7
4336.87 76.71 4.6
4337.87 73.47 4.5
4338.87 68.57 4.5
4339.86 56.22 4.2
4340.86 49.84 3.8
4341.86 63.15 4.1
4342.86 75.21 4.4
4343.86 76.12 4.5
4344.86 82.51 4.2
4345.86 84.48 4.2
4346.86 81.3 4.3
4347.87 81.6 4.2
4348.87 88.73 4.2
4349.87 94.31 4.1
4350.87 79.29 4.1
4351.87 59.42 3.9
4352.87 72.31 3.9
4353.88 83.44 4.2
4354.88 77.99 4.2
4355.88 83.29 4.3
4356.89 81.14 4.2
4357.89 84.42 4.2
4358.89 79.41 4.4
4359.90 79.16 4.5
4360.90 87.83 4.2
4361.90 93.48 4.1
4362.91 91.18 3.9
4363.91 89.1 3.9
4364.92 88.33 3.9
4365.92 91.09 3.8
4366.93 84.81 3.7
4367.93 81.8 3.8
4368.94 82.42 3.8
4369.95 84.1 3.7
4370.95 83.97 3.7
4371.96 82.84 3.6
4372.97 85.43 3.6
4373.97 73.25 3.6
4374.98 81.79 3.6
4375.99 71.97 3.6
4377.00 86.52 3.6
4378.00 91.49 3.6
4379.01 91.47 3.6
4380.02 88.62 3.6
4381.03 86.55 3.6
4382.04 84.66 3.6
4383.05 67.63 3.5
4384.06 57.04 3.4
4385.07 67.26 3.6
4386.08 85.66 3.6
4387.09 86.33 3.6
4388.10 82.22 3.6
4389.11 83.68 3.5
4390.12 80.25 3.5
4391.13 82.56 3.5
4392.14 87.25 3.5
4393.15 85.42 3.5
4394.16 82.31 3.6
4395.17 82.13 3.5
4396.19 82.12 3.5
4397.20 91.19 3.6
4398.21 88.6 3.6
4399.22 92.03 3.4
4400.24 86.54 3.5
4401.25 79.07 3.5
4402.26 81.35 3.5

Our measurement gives -2.4 angstrom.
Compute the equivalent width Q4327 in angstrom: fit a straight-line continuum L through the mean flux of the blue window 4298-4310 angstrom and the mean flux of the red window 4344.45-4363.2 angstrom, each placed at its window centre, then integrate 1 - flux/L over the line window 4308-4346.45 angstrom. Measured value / -4.30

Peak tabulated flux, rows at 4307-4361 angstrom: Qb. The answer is 107.7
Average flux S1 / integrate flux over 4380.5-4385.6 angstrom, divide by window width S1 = 72.7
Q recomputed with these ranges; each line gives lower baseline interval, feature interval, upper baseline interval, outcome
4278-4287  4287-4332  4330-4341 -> 2.43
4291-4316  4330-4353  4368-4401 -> -1.06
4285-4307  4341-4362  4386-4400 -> -0.22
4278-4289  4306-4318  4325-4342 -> 1.10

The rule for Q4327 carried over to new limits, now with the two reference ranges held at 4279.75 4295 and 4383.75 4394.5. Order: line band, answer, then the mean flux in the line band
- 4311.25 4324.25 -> -1.0 angstrom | 84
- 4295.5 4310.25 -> 2.8 angstrom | 62.8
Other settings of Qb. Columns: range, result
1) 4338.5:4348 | 84.48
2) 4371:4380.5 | 91.49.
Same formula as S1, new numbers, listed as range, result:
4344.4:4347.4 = 82.5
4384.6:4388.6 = 80.5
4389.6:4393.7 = 84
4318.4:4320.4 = 99.8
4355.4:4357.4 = 82.1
